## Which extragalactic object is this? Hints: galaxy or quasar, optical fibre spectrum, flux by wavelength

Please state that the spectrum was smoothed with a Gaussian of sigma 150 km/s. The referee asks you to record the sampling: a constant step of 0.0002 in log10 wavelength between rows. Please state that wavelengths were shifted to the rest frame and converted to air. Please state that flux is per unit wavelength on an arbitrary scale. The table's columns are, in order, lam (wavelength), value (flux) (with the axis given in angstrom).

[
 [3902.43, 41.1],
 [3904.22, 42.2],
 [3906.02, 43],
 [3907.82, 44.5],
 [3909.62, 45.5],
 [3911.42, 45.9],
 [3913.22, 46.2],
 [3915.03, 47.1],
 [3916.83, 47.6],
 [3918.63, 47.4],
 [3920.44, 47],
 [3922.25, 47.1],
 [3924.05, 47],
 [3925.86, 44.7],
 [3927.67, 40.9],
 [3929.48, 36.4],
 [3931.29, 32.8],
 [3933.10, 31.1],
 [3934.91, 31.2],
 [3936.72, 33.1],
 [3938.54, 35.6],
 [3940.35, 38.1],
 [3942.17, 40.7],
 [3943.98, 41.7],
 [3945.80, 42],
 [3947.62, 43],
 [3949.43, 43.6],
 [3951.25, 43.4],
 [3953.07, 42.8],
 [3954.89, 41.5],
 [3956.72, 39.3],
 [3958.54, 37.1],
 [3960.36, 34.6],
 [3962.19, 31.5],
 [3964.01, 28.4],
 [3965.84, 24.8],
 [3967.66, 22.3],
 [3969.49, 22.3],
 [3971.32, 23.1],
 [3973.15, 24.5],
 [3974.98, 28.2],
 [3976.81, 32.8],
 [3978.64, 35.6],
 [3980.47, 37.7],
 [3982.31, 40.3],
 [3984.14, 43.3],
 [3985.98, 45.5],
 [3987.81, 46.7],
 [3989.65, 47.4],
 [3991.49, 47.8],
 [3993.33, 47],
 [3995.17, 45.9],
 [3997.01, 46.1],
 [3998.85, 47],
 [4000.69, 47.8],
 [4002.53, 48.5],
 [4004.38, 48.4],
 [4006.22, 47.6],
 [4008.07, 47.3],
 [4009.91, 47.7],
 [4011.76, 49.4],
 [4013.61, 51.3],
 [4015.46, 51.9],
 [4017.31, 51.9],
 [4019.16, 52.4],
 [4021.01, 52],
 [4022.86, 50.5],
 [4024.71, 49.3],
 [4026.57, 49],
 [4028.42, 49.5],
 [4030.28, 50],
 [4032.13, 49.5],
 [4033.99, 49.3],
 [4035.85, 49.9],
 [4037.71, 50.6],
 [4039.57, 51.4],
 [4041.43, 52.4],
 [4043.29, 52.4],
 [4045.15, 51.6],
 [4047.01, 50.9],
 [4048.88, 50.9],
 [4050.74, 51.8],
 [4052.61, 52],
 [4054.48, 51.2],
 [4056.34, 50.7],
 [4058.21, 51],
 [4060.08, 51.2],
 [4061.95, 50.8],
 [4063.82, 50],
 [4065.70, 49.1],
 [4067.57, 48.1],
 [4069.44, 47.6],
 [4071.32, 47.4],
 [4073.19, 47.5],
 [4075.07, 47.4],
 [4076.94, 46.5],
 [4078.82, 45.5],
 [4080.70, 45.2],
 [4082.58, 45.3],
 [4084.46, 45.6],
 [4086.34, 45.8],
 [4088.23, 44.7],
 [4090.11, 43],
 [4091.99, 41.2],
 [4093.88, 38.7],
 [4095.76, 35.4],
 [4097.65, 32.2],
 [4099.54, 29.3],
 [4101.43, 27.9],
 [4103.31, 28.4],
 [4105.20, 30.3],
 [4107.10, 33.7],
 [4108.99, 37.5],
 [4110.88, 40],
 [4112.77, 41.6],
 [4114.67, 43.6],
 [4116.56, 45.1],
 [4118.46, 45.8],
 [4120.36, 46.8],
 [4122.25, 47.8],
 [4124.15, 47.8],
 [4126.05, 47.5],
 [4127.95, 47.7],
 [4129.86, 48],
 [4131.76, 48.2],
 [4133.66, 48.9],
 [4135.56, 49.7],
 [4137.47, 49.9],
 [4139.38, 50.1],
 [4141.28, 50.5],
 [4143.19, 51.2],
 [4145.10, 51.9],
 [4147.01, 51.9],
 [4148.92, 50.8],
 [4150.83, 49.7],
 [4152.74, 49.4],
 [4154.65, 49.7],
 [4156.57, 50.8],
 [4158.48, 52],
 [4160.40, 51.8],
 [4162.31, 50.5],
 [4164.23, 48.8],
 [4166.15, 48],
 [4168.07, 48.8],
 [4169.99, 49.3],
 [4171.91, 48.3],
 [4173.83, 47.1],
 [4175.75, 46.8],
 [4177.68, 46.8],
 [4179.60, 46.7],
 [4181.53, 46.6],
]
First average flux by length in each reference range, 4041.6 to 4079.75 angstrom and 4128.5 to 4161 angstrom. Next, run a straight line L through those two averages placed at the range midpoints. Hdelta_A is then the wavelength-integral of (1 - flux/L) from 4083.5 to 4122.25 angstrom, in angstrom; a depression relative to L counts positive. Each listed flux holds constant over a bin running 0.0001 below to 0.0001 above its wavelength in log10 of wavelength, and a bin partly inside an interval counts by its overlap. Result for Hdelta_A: 8.47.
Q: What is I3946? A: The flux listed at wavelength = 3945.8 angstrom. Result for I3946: 42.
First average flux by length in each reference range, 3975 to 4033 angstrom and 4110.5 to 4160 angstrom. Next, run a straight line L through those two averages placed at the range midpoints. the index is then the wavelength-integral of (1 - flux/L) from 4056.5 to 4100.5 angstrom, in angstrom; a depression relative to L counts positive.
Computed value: 2.67 angstrom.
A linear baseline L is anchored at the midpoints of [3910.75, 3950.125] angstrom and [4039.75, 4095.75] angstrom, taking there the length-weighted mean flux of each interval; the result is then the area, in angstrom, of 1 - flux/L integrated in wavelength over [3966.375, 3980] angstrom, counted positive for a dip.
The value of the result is 5.1 angstrom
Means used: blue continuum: 41.3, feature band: 27.3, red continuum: 47.9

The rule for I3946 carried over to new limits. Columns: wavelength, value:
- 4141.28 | 50.5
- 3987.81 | 46.7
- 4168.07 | 48.8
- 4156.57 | 50.8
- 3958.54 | 37.1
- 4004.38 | 48.4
